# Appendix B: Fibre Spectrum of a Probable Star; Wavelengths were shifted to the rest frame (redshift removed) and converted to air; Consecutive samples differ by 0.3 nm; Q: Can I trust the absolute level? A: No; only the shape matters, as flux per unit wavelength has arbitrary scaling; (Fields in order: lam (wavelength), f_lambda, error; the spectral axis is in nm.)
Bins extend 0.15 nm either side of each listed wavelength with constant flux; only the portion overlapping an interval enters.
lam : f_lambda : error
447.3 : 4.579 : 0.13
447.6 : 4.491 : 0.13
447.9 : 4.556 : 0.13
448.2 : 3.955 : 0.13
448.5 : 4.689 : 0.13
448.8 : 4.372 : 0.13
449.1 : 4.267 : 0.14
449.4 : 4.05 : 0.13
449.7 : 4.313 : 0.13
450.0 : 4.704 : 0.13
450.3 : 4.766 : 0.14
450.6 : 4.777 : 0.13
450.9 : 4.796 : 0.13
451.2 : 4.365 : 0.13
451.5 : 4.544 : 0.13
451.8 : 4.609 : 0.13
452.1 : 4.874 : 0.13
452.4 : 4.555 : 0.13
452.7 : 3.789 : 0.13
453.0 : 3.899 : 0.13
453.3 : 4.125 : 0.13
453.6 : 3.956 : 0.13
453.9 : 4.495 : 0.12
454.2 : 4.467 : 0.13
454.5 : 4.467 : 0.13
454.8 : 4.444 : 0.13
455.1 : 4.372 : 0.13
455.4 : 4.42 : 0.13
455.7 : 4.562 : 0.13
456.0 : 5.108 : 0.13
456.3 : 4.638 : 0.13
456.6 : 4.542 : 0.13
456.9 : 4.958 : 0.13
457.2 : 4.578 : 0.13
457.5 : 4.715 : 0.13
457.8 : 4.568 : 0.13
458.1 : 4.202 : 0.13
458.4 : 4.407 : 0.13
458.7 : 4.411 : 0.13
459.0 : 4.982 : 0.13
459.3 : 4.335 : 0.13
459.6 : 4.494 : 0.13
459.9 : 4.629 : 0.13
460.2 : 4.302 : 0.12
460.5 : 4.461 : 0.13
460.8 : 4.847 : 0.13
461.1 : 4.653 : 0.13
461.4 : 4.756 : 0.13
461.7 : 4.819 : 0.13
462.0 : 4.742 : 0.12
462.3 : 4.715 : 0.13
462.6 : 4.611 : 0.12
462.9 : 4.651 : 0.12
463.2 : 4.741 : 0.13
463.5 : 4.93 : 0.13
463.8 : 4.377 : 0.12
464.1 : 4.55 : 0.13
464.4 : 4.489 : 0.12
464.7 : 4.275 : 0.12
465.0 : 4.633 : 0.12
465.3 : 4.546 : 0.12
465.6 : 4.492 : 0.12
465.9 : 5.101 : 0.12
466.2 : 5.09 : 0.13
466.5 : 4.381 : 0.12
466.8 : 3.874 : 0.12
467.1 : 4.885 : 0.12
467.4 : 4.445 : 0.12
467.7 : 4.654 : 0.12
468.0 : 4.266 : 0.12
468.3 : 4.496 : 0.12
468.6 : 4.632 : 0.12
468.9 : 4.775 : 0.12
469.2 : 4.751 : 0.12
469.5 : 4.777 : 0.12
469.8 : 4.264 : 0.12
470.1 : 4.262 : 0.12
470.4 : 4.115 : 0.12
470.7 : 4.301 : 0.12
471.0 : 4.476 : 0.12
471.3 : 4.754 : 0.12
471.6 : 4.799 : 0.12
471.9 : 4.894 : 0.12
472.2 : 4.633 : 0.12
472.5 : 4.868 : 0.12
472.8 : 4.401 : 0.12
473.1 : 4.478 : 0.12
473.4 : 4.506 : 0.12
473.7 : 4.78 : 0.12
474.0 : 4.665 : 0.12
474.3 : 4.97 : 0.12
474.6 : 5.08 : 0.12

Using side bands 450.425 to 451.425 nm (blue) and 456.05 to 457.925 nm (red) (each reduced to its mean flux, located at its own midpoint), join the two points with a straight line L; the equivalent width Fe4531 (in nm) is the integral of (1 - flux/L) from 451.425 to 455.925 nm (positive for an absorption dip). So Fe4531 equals 0.27 nm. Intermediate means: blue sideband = 4.64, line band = 4.38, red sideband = 4.69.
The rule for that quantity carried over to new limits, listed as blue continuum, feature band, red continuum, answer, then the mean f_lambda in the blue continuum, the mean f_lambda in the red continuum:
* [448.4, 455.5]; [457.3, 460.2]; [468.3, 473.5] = -0.028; 4.42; 4.57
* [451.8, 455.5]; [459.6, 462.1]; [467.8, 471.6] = -0.131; 4.33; 4.5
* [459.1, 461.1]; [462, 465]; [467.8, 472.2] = -0.043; 4.53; 4.54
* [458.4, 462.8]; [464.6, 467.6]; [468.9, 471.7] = -0.014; 4.62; 4.51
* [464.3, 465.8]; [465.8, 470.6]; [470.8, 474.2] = 0.032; 4.51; 4.66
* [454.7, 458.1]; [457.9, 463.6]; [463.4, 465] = -0.064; 4.61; 4.52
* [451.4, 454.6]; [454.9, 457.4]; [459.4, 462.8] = -0.107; 4.34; 4.63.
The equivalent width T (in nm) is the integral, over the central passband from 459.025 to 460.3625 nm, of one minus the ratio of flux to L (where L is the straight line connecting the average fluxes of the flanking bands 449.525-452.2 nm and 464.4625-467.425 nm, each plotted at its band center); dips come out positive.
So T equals 0.03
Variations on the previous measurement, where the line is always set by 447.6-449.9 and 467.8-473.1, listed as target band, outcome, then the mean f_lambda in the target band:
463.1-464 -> -0.038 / 4.67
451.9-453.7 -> 0.065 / 4.22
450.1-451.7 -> -0.108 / 4.65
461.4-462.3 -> -0.060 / 4.77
